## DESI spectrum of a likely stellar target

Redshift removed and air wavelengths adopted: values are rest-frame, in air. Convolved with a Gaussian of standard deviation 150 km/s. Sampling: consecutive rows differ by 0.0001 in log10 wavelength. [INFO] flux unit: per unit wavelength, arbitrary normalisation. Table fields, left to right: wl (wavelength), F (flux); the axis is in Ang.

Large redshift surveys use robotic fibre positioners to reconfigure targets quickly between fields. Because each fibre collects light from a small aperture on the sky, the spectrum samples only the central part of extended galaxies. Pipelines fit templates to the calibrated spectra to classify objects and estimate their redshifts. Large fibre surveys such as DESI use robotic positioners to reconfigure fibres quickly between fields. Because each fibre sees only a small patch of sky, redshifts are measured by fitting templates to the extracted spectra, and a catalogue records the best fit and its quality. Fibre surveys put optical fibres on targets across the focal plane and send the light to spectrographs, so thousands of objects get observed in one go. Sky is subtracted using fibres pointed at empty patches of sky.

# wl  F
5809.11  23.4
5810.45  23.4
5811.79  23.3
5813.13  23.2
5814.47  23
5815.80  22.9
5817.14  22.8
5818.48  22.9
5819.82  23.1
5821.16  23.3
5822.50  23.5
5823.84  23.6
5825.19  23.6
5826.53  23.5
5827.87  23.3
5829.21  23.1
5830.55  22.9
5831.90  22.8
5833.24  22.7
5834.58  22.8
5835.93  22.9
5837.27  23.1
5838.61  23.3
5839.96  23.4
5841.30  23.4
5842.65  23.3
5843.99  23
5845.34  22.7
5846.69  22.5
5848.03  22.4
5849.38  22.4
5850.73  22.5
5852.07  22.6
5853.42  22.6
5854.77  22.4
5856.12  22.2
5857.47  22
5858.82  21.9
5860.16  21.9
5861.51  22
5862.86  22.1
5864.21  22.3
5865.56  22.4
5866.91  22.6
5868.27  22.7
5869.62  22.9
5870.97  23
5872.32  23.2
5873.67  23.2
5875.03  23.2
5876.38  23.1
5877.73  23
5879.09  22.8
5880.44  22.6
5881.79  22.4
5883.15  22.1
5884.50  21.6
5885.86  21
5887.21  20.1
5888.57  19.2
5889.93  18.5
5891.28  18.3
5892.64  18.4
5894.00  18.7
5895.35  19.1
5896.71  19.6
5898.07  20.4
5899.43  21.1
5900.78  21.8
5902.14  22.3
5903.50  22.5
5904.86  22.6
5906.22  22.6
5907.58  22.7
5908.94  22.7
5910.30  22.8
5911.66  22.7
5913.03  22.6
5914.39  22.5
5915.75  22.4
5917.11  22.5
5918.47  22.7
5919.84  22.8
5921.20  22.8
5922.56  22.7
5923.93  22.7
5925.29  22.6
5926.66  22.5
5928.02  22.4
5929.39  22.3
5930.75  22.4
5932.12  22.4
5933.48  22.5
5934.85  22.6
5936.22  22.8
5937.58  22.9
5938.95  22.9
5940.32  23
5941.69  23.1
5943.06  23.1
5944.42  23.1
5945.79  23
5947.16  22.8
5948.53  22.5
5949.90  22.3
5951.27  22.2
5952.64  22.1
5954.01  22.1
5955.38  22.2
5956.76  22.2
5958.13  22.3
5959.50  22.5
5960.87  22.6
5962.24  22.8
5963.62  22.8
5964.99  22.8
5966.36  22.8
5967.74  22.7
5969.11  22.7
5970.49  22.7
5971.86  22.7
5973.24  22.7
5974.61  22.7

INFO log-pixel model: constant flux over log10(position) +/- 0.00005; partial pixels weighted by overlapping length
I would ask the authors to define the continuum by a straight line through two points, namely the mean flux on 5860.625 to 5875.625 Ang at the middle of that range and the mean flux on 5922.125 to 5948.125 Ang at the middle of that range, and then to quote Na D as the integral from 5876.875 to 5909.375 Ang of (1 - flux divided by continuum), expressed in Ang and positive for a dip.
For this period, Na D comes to 2.3 Ang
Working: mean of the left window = 22.7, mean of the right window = 22.7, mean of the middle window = 21.1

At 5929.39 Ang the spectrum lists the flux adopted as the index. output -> 22.3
